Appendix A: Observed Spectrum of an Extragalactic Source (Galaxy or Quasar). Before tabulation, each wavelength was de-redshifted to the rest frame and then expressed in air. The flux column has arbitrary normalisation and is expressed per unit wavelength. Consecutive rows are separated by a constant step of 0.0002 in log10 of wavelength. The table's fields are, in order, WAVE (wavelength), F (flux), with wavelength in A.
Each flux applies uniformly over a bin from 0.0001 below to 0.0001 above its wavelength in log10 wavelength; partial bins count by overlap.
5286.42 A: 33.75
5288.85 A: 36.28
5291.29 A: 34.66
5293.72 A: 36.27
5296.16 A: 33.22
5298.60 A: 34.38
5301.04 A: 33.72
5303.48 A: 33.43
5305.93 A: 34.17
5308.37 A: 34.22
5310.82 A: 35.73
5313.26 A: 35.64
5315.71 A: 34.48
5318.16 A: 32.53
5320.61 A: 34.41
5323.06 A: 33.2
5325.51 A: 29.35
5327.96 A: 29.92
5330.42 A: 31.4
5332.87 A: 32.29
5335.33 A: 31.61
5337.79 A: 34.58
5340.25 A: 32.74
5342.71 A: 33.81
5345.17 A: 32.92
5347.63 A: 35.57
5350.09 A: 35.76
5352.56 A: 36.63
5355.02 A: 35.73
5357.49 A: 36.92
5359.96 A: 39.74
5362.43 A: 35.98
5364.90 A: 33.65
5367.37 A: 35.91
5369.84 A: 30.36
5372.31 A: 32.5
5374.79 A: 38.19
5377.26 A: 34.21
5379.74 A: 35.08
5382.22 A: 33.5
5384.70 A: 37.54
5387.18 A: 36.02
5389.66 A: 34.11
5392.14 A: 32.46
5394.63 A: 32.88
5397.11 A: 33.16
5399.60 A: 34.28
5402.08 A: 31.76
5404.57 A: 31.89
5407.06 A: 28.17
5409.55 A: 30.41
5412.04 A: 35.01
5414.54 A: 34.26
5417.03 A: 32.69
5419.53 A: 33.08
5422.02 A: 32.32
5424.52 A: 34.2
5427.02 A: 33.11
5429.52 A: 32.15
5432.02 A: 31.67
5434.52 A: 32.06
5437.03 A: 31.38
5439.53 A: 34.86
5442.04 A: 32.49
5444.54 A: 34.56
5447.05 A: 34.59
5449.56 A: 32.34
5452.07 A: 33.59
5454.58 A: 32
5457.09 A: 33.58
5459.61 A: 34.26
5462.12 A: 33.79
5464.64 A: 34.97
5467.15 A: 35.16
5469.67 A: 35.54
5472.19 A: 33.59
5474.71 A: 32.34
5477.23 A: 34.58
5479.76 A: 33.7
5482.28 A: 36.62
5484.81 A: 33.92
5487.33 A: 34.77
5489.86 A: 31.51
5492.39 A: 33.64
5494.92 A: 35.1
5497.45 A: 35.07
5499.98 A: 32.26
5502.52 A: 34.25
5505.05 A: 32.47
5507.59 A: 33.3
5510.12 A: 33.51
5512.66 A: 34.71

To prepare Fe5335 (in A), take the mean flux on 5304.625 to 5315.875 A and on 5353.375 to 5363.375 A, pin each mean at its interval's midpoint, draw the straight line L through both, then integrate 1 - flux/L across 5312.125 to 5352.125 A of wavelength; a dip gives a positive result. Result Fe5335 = 3.0 A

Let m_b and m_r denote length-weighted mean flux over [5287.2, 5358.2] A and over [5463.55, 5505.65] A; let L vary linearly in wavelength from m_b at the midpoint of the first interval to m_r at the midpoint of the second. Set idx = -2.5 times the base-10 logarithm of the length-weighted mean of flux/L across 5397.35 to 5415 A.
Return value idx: 0.06 mag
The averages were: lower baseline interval 34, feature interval 32.2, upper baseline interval 34.1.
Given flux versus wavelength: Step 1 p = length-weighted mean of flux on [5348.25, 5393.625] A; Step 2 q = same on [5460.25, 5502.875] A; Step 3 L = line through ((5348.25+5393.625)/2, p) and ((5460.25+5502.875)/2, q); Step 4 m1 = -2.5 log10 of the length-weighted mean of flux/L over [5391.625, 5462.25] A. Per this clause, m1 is 0.06 mag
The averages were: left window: 35.2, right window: 34.2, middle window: 32.9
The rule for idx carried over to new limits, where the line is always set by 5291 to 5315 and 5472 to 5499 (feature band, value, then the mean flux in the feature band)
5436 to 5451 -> 0.02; 33.4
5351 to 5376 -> -0.04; 35.6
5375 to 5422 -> 0.03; 33.4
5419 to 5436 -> 0.05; 32.6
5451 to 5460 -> 0.03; 33.3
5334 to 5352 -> 0.02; 33.9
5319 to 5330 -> 0.09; 31.7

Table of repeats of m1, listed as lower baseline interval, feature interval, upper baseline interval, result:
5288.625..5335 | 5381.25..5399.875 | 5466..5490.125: -0.01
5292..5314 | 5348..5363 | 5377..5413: -0.09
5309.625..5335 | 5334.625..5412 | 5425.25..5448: -0.04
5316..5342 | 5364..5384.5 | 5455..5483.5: -0.05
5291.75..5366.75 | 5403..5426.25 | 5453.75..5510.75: 0.05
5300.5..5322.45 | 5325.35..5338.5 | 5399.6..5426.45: 0.08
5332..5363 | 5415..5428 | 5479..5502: 0.04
